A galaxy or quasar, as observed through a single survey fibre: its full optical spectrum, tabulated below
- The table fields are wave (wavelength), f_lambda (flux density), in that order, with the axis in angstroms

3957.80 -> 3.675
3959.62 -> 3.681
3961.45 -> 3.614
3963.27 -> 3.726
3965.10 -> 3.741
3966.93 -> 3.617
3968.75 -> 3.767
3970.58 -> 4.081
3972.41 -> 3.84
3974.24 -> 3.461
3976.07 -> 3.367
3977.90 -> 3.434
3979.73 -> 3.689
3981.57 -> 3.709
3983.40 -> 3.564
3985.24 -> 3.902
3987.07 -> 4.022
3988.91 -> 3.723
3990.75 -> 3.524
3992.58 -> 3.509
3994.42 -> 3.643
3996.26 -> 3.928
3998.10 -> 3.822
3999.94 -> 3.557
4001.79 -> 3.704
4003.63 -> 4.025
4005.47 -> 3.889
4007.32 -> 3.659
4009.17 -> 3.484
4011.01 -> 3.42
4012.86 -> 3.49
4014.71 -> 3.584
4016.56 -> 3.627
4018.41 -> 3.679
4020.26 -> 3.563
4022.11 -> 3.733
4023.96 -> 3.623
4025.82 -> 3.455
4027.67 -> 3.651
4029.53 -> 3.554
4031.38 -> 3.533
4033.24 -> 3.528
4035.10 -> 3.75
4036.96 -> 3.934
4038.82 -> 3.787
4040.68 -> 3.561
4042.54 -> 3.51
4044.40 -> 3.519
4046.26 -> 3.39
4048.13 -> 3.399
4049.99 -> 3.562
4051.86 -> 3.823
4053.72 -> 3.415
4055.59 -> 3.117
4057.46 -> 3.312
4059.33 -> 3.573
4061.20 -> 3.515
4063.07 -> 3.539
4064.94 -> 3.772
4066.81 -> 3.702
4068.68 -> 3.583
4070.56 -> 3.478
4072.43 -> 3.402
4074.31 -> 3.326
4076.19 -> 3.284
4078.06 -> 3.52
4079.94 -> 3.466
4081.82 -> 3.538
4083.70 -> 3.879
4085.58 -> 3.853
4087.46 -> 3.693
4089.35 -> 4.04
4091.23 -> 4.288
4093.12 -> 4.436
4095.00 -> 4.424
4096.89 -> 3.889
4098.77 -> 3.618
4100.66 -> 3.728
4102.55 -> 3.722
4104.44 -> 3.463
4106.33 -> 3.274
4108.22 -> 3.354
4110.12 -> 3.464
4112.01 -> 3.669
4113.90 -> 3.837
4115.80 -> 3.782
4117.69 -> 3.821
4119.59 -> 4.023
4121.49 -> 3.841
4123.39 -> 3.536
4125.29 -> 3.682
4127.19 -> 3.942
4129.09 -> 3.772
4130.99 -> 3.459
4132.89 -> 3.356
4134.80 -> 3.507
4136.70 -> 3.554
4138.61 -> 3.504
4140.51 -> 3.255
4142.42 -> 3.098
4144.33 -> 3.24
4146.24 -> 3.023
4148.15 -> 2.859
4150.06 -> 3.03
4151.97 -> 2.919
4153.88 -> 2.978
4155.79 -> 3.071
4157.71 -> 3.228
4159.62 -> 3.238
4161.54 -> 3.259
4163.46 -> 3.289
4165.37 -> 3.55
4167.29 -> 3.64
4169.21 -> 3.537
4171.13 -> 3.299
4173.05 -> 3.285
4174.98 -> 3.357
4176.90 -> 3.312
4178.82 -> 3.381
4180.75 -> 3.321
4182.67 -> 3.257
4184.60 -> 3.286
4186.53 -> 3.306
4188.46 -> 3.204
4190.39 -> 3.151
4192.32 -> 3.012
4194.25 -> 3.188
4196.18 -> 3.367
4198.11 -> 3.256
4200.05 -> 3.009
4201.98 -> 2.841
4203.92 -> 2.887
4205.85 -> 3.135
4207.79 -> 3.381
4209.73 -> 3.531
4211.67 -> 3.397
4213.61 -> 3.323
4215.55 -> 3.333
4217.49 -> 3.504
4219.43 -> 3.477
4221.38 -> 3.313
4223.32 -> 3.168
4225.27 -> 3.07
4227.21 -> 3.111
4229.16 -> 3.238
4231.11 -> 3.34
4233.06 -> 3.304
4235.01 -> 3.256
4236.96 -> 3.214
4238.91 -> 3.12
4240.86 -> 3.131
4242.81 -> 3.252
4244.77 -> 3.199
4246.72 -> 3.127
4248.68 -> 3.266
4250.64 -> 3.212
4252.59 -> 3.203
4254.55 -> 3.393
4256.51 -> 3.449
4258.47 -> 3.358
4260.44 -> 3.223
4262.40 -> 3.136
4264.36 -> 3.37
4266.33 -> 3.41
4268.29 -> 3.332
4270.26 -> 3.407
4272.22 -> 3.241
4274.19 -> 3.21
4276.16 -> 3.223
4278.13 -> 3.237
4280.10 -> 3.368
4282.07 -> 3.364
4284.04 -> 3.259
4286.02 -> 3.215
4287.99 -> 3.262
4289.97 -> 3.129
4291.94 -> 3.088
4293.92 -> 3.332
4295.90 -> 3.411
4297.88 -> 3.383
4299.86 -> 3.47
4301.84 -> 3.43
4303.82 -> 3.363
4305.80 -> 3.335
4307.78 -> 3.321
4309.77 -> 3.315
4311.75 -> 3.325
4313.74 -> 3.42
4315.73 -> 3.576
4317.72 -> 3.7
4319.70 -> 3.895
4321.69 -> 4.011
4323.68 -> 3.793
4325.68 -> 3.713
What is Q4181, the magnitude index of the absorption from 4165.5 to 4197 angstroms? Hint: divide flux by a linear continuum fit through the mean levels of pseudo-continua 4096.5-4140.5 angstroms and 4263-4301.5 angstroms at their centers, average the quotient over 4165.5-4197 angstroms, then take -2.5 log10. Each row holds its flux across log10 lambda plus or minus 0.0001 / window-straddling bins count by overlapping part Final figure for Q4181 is 0.06 mag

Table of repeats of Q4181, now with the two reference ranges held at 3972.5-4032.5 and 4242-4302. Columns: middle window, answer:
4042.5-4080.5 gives 0.02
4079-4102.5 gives -0.11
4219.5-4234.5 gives 0.04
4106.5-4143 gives -0.04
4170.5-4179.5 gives 0.03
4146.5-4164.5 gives 0.11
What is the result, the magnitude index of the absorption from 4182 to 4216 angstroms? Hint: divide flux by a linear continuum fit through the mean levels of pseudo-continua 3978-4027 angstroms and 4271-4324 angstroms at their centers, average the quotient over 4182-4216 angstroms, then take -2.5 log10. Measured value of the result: 0.09 mag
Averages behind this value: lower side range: 3.67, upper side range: 3.39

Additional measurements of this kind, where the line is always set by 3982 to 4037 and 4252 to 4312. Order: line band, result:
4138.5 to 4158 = 0.13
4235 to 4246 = 0.06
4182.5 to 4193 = 0.08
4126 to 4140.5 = -0.02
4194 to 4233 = 0.05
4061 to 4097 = -0.05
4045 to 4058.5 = 0.05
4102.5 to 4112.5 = 0.02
